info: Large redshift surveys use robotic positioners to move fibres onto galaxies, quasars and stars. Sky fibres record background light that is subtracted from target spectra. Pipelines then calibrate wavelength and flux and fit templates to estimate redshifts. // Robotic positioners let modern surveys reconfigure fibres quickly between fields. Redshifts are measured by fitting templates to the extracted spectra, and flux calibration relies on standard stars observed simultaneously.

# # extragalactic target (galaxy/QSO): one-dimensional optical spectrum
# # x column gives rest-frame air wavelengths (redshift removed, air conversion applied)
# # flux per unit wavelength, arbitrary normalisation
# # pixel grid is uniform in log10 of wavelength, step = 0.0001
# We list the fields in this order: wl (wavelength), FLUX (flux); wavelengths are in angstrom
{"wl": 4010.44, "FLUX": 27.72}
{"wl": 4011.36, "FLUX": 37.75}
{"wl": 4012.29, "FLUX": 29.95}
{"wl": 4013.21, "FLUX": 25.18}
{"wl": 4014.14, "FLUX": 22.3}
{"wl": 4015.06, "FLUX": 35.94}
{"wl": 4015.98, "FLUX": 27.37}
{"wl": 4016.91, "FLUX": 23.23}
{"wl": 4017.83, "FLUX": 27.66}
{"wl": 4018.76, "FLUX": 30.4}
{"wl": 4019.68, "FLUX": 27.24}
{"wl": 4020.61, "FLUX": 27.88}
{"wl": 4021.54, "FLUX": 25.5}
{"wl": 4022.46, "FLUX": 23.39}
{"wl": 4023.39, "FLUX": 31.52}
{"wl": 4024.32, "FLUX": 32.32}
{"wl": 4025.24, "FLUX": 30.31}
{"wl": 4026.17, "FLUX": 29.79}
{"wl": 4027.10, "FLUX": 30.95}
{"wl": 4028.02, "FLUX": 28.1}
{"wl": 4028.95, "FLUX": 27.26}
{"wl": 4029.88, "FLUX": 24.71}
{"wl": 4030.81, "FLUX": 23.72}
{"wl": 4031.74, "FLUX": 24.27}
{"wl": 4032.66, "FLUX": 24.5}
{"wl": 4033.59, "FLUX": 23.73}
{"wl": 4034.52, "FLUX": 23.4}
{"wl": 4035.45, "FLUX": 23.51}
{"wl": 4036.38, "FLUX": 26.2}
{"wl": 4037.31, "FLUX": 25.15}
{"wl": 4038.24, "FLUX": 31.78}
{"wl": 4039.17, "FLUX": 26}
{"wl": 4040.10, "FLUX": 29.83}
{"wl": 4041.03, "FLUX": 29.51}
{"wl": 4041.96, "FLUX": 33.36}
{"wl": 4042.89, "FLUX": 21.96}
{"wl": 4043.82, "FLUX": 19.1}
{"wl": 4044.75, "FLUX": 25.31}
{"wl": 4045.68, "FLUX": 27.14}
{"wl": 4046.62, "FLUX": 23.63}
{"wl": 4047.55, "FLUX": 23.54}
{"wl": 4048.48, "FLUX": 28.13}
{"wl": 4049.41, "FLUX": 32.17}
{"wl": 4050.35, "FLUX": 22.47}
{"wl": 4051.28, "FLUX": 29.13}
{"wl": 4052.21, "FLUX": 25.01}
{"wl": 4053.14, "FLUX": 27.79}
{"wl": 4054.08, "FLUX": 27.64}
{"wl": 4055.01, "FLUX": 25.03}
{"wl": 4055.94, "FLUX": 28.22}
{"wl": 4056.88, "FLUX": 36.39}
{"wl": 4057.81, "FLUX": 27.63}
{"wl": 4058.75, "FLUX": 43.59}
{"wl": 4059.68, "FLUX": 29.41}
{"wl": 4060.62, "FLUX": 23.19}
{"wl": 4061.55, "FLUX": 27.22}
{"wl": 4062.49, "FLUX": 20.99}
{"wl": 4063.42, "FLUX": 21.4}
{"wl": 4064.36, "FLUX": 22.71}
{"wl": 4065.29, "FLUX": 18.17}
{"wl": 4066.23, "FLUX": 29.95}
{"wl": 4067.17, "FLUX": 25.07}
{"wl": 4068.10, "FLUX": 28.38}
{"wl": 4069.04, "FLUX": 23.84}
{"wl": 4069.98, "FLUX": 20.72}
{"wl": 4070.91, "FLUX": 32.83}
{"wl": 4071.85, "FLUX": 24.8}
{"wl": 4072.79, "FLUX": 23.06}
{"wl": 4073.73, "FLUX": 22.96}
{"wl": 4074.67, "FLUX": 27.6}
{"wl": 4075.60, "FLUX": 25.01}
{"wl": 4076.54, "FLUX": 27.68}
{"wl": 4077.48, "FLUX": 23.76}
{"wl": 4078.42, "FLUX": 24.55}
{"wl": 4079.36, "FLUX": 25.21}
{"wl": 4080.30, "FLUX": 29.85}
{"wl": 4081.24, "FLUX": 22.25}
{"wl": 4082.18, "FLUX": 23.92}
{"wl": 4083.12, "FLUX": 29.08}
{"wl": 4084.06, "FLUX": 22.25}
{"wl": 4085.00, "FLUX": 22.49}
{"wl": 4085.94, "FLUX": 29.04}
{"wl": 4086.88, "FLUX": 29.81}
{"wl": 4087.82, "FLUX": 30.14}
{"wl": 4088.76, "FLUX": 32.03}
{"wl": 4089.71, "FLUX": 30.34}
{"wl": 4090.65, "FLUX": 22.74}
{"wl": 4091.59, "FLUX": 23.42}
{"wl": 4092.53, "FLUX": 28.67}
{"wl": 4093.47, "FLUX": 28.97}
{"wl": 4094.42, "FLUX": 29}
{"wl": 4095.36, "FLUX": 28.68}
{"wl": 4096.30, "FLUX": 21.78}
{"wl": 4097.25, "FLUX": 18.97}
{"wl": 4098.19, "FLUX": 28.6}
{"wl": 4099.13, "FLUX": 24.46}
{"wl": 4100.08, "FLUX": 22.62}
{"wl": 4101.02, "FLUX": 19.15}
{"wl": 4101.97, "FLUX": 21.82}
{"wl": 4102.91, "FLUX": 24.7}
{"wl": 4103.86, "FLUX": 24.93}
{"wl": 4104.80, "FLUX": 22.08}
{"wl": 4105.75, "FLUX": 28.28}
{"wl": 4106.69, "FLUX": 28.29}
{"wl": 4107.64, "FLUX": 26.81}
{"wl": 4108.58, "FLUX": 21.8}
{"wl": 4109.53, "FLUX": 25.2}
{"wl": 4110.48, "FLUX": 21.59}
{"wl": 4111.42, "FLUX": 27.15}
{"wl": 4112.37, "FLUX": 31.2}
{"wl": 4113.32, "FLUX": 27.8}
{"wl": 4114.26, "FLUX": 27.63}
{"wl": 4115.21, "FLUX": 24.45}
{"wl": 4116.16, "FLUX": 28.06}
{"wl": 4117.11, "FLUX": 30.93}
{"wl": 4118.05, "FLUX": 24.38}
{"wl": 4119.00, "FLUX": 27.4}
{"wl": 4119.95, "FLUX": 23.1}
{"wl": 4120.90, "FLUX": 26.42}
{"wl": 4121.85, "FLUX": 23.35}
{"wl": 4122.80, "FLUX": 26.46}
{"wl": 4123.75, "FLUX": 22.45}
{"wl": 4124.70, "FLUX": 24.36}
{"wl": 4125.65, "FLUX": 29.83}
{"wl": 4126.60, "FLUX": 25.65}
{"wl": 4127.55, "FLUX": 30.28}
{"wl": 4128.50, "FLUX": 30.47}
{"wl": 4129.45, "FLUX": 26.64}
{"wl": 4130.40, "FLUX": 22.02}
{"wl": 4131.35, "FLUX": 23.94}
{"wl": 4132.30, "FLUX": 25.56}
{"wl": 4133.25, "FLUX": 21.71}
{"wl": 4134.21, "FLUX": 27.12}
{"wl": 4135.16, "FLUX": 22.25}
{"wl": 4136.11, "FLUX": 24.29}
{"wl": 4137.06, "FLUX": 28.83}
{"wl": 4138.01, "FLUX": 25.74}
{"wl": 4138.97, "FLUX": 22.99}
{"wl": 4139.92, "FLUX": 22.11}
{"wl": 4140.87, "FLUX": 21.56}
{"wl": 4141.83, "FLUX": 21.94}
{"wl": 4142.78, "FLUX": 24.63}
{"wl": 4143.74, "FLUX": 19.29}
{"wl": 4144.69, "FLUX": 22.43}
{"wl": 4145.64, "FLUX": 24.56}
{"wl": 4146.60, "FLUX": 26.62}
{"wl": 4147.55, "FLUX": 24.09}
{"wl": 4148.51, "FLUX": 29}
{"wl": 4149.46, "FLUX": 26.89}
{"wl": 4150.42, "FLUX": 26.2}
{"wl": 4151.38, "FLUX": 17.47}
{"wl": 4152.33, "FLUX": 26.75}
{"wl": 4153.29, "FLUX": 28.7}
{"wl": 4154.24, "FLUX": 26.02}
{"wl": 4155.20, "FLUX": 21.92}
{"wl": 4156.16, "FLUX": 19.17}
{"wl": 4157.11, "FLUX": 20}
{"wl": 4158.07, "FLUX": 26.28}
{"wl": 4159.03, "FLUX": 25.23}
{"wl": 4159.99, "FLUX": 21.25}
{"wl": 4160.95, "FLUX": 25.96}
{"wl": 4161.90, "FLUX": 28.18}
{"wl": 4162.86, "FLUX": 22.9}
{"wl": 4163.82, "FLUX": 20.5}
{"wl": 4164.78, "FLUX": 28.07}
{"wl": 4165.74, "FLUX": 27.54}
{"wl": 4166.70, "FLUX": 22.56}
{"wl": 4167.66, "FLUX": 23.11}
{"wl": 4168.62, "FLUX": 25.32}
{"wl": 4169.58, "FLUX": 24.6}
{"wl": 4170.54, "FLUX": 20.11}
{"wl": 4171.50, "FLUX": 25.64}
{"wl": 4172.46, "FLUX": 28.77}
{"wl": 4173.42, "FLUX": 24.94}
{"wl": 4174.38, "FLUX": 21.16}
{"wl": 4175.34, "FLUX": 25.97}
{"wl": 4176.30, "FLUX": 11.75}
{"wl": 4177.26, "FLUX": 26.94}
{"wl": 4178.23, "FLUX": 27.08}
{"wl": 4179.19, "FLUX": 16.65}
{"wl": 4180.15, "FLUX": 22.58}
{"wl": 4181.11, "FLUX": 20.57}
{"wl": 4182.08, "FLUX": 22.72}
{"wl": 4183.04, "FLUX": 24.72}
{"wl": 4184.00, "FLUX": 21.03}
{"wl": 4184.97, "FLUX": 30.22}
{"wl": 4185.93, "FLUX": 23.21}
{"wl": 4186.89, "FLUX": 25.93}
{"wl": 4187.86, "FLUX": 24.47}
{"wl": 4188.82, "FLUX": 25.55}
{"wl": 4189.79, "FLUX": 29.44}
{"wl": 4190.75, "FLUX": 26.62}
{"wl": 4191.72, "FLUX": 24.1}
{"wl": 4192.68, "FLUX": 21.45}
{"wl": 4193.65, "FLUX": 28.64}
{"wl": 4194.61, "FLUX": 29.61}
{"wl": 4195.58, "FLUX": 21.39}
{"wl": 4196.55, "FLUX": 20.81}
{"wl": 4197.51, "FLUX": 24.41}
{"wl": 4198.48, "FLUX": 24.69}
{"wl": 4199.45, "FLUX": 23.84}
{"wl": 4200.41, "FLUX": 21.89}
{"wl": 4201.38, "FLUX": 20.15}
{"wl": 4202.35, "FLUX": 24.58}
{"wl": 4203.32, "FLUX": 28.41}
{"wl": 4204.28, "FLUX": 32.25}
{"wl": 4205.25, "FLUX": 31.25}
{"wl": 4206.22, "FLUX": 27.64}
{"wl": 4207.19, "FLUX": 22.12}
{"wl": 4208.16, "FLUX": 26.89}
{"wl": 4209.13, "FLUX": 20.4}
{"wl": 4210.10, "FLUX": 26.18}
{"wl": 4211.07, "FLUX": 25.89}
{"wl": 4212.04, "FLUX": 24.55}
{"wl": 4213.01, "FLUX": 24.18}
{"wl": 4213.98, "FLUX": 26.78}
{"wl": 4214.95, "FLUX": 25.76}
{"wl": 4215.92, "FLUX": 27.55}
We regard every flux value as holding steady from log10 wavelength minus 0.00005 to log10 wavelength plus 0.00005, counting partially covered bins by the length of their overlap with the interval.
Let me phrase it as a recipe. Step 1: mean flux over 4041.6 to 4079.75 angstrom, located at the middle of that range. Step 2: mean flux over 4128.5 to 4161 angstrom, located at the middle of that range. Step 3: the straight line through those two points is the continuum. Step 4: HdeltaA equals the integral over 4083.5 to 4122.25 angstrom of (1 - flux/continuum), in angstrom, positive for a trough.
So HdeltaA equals -1.1 angstrom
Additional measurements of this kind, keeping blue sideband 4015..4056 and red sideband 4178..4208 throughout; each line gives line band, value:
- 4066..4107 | 0.75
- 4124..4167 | 1.30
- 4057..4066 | 0.01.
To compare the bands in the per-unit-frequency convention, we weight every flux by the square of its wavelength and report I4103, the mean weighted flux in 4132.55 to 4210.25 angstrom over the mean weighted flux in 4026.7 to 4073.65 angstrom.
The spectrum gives 1.0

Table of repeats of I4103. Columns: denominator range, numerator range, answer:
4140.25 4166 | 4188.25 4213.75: 1.07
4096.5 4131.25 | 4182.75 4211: 1.03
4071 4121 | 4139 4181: 0.95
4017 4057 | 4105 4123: 1.01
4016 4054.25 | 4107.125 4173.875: 0.98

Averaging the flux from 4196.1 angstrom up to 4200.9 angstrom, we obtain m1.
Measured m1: 23.2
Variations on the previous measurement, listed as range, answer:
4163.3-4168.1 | 24.3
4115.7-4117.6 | 29.5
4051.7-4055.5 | 26.5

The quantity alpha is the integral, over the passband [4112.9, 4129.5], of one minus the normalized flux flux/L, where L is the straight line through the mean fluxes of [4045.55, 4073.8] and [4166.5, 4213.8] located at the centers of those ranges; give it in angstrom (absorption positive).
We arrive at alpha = -0.70 angstrom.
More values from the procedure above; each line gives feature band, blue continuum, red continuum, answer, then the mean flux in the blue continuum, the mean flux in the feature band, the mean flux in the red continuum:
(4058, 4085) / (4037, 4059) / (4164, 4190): 1.4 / 27.8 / 25.7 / 24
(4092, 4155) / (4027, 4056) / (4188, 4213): 1.2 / 26.2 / 25.2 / 25.3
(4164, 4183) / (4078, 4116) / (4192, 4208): 1.4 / 25.8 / 23.5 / 25.2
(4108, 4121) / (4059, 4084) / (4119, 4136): -0.4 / 25.3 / 26.2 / 25.4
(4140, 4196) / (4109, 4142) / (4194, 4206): 2.9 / 25.6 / 24.1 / 25.4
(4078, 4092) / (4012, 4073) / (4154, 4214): -0.2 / 26.8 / 26.5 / 24.4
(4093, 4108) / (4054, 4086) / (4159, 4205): 0.4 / 26.1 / 24.9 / 24.4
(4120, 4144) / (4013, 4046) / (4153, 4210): 0.4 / 26.9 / 24.8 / 24.4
